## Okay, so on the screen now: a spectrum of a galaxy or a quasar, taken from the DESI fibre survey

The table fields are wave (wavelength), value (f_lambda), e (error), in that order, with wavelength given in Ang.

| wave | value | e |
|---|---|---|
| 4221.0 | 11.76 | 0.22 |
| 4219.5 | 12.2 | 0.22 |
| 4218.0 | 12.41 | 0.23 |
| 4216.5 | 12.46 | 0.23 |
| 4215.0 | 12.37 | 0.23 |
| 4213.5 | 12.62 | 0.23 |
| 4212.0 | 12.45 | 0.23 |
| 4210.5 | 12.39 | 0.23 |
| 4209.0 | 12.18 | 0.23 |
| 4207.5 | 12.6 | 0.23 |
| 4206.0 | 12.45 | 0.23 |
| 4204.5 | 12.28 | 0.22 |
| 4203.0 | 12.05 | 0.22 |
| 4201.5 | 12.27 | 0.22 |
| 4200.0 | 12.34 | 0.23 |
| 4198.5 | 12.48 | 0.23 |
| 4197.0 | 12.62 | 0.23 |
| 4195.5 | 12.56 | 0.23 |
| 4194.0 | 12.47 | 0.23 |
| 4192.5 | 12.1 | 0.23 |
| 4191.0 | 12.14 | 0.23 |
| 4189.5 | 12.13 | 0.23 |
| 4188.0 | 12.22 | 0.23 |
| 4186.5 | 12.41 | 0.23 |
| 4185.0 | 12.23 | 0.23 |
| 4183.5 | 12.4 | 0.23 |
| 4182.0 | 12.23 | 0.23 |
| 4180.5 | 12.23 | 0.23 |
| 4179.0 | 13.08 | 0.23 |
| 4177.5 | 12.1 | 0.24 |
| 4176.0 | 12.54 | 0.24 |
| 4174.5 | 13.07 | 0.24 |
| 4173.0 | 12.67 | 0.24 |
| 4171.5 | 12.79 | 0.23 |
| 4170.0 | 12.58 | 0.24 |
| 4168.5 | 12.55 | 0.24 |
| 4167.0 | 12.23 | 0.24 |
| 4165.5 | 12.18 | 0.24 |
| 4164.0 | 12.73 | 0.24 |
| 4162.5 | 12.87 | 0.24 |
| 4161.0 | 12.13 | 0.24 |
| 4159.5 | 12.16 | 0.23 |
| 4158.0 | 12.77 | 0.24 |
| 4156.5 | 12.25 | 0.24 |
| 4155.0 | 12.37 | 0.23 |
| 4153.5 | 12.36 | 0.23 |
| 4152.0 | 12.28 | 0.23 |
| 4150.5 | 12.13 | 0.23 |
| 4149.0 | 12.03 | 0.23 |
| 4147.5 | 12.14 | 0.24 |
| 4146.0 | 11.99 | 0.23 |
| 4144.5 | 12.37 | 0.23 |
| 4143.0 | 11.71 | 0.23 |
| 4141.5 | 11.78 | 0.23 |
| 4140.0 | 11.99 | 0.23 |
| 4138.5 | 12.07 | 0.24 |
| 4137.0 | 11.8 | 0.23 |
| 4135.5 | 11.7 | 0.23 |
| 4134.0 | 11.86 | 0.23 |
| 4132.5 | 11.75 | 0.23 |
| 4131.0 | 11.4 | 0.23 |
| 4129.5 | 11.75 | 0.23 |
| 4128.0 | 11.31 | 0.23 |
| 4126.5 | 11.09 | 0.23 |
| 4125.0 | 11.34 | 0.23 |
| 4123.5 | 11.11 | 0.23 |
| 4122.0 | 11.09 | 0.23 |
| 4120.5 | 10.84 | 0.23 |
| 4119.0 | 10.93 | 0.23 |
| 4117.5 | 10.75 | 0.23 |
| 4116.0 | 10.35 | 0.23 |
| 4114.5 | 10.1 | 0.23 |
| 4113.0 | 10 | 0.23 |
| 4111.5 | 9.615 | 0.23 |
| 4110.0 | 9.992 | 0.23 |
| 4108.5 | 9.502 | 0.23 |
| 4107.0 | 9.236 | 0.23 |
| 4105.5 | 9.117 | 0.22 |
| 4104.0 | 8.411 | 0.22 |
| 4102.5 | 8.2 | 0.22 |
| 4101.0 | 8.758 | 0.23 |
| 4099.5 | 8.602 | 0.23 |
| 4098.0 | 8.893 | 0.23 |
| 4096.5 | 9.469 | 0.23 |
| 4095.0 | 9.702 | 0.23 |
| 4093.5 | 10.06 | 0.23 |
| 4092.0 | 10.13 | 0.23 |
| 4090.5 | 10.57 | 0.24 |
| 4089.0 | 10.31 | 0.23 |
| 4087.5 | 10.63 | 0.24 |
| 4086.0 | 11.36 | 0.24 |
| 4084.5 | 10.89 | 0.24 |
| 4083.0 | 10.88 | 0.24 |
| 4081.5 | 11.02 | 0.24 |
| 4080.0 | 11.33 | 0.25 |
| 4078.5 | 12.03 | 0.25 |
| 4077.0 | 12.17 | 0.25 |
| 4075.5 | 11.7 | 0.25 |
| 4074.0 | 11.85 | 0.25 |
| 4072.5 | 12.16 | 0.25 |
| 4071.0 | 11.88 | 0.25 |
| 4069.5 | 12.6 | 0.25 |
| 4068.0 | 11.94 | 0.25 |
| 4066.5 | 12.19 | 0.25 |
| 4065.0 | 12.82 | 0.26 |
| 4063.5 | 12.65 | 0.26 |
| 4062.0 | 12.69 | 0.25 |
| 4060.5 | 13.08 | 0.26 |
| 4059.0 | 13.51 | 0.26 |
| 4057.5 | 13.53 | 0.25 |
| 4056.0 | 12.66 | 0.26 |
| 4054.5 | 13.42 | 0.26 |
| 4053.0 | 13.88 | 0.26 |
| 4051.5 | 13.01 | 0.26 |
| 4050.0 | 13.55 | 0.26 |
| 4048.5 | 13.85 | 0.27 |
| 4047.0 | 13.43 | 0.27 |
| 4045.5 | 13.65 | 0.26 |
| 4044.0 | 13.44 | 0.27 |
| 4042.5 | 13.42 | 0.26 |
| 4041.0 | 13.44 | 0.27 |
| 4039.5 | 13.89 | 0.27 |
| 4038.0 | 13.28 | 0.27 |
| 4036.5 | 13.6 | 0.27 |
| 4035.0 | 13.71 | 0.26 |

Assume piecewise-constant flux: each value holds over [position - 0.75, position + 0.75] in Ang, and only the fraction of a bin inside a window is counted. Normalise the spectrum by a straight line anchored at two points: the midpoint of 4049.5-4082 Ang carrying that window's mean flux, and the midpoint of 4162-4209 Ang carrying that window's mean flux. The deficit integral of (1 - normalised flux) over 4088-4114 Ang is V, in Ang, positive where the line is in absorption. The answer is 6.3 Ang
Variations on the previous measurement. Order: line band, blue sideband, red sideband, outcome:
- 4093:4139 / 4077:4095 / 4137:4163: 4.6 Ang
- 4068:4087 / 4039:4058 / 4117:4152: 1.8 Ang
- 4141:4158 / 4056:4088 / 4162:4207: 0.2 Ang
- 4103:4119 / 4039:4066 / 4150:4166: 3.8 Ang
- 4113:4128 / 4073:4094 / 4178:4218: 0.9 Ang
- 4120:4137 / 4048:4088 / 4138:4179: 1.3 Ang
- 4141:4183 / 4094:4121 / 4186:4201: -3.9 Ang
